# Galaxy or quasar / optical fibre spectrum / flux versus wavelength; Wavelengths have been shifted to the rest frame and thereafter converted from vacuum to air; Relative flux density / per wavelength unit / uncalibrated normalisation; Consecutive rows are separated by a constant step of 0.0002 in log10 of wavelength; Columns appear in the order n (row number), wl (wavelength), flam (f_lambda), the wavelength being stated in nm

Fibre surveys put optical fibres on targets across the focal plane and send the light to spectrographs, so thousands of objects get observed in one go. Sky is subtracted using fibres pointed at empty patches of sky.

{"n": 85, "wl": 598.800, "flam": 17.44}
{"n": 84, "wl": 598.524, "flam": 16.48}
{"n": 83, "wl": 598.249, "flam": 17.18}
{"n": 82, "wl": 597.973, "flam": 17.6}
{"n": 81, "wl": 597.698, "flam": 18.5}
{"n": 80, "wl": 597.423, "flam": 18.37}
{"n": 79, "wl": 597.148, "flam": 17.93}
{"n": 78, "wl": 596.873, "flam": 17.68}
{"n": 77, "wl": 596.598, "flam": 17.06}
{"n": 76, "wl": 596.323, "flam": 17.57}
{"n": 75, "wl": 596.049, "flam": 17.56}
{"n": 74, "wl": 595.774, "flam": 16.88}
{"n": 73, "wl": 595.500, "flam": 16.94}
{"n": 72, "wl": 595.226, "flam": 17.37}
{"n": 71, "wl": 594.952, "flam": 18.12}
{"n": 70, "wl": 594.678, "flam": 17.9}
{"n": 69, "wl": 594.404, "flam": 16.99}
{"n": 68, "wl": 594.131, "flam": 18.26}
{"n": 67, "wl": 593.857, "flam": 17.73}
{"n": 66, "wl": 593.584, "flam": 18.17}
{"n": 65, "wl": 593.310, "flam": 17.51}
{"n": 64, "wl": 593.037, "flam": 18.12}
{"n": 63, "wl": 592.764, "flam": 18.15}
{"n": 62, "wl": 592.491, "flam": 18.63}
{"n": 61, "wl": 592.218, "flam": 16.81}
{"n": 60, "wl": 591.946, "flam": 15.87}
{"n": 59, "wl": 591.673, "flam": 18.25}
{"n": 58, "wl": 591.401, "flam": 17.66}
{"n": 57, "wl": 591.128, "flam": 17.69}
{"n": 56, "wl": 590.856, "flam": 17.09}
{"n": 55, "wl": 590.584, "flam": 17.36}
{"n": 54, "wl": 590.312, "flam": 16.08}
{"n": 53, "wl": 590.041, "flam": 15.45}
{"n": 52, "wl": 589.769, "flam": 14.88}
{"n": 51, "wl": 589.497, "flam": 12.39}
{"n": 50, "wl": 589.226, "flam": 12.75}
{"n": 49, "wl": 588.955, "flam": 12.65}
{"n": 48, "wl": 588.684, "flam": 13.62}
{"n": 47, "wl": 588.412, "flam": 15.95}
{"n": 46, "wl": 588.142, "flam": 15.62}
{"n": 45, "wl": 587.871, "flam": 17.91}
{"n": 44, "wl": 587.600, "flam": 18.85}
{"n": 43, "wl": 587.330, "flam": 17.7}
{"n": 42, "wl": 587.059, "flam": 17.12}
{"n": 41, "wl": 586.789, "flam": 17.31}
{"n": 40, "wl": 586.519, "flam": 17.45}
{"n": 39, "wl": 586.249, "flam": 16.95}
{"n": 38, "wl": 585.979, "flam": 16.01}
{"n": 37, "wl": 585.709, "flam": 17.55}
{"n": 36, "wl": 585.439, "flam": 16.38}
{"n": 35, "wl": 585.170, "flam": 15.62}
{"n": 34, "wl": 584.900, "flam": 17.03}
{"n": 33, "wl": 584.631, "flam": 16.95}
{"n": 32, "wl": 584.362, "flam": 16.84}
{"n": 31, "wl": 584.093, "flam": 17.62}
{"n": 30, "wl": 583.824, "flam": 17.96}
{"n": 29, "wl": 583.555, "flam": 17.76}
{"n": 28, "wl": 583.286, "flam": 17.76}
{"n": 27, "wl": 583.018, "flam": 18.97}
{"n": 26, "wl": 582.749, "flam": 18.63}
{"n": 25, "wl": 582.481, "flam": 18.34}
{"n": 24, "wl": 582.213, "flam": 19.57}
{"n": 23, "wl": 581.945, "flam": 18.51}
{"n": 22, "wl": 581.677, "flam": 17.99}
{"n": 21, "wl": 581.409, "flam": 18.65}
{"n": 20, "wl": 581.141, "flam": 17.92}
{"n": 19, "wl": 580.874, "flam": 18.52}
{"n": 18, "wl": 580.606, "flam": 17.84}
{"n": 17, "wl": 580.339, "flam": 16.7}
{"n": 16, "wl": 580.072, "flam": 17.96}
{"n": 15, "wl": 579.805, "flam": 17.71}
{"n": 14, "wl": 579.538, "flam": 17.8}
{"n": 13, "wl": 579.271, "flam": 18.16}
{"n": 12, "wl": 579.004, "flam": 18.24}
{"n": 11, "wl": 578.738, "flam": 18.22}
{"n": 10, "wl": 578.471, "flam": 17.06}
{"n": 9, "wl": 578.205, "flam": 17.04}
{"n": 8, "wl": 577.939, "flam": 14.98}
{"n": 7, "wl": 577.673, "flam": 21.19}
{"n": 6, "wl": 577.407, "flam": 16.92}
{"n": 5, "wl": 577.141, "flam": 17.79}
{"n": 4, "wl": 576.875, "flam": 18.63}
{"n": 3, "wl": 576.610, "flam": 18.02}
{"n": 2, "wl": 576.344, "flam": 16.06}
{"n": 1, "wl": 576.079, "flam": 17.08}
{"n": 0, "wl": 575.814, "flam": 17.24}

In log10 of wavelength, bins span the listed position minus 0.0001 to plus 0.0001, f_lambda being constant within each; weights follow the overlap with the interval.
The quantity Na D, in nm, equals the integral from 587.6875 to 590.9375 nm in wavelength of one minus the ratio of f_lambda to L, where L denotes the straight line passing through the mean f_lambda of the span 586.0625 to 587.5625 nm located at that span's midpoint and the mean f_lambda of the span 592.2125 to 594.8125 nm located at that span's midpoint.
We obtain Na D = 0.44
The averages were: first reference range 17.4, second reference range 17.9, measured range 15.2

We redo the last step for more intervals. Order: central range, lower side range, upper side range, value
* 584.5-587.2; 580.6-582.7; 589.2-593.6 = 0.13 nm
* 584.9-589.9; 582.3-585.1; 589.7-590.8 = 0.26 nm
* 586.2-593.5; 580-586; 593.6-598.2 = 0.48 nm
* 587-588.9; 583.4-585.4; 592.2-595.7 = 0.09 nm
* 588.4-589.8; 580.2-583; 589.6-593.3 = 0.32 nm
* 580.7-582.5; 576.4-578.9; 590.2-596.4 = -0.08 nm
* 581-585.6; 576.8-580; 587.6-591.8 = -0.23 nm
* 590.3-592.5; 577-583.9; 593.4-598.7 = 0.06 nm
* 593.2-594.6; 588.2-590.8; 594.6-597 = -0.10 nm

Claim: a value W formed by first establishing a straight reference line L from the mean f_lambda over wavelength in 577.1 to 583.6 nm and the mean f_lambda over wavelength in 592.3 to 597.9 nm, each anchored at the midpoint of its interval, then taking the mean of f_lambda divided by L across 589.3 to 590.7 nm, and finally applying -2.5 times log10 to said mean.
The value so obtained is 0.18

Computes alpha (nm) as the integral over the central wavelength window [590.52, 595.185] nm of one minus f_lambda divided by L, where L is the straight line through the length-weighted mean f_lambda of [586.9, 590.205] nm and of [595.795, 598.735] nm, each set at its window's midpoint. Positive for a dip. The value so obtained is -0.336 nm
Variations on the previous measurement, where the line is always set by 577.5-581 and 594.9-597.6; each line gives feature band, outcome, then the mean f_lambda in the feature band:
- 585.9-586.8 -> 0.04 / 16.9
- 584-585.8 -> 0.09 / 16.8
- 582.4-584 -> -0.04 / 18.2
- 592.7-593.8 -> -0.02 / 18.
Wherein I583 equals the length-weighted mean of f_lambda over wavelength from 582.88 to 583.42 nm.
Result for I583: 18.4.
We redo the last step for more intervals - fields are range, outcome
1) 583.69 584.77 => 17.3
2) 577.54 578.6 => 17.6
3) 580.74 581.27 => 18.2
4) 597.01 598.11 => 18.1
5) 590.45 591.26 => 17.4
